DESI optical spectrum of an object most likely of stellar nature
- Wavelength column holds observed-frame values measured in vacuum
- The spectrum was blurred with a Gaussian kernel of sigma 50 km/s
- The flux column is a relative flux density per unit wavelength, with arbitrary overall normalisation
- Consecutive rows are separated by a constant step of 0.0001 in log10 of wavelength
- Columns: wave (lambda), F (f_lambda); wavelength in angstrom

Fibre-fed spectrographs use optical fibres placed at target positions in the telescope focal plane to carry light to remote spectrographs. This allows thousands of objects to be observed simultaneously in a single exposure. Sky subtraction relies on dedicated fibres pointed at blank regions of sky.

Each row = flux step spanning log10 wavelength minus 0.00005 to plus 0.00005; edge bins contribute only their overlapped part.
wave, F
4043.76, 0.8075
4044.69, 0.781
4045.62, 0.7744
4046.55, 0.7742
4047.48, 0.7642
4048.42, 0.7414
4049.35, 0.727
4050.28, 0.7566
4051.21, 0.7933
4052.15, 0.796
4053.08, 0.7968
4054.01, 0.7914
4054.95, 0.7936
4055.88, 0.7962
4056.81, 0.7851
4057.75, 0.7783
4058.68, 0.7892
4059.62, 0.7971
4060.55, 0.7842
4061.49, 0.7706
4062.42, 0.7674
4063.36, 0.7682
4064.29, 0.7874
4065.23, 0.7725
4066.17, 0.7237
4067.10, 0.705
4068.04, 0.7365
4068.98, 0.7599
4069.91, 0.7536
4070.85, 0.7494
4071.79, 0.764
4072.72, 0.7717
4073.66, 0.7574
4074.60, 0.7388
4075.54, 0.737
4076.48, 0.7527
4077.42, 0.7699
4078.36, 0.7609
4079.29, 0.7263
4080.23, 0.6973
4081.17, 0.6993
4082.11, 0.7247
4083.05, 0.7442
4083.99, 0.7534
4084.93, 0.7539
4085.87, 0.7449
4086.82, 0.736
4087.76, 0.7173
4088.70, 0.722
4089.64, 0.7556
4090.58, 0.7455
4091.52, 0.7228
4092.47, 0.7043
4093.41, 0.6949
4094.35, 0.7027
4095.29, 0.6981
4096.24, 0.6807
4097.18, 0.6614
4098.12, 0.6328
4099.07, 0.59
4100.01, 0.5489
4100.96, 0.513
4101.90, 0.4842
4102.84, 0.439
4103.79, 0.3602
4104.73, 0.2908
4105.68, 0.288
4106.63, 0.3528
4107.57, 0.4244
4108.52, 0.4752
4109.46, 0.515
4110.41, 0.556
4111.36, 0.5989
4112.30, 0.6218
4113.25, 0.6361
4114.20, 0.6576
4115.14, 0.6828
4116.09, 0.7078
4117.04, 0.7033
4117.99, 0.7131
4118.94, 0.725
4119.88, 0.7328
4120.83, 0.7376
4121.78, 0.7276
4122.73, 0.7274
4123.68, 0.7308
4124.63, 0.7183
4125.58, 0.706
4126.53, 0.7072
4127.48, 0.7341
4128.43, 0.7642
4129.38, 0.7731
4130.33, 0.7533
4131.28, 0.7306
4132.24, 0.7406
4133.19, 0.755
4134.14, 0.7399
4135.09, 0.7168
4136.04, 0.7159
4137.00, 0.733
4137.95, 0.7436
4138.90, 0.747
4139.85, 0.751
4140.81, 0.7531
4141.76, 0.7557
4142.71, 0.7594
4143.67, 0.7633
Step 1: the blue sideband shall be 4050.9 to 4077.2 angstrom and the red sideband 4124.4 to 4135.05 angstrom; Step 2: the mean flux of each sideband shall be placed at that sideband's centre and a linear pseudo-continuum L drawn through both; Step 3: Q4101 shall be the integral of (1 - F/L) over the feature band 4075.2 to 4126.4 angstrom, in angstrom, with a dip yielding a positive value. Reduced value 7.0 angstrom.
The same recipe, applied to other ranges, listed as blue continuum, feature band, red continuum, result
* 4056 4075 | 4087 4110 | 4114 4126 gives 5.1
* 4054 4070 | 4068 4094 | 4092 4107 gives -3.5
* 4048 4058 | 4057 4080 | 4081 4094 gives -0.1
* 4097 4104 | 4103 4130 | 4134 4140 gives 0.3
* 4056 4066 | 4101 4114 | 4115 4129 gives 4.7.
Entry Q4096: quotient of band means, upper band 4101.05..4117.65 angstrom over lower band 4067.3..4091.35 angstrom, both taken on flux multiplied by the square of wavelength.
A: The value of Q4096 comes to 0.71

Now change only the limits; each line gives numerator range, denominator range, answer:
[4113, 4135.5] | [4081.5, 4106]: 1.16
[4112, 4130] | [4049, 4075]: 0.95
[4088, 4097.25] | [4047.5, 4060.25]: 0.93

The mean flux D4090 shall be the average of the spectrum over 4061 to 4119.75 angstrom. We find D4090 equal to 0.665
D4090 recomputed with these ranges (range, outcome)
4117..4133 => 0.732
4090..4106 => 0.578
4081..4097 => 0.723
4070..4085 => 0.744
